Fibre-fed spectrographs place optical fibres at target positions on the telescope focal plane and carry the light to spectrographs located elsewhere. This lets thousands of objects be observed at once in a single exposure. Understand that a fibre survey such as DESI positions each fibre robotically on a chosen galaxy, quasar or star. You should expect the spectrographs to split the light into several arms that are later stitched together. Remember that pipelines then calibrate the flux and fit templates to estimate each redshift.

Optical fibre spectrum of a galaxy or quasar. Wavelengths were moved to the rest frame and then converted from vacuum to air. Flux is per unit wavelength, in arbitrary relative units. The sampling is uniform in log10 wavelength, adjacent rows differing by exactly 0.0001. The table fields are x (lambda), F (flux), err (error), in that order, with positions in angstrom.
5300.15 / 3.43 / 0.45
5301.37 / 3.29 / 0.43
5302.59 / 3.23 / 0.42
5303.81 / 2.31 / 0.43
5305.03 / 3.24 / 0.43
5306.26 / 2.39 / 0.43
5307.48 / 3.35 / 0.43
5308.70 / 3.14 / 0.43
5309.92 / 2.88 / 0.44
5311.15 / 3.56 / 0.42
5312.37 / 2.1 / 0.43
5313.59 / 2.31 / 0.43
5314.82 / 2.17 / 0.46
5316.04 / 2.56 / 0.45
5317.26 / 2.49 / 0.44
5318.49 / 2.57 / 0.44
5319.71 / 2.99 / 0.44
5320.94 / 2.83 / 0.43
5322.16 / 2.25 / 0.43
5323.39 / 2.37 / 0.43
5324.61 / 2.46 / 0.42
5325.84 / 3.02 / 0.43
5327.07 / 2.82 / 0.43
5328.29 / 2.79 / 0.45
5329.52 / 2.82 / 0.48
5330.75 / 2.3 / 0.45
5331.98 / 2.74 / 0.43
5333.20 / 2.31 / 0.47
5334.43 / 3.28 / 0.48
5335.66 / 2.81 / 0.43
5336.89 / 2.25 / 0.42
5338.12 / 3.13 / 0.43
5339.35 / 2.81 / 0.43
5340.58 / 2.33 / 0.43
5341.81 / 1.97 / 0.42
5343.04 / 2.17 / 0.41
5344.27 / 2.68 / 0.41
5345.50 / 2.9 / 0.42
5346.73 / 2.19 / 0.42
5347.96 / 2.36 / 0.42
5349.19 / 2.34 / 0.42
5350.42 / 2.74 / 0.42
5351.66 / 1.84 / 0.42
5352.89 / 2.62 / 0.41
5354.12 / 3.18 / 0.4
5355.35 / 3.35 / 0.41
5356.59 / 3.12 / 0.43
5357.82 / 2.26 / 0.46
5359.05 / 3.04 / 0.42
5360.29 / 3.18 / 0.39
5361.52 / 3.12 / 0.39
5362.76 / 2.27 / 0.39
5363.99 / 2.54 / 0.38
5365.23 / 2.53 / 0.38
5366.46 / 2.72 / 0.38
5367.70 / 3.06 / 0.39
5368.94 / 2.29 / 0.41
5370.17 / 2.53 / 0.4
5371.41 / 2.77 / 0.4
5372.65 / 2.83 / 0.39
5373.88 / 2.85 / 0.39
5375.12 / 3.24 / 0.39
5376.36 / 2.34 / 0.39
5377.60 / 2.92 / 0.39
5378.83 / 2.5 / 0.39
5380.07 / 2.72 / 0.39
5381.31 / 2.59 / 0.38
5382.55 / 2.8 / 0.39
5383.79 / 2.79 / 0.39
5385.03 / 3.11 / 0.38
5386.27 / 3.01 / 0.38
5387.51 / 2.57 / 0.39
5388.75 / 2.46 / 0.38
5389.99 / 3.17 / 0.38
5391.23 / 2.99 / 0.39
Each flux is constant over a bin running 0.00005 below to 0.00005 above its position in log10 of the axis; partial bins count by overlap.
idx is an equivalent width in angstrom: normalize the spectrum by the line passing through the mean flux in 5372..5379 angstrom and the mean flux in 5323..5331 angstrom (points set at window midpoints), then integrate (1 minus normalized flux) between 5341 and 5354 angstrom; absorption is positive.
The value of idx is 1.5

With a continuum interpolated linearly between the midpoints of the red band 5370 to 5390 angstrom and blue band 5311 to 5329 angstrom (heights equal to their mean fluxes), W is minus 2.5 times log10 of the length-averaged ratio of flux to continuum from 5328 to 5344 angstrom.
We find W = 0.02 mag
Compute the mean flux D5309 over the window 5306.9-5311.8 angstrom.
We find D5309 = 3.22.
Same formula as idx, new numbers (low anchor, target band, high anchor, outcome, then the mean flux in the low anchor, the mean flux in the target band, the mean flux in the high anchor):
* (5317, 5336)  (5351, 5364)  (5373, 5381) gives -0.3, 2.68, 2.79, 2.76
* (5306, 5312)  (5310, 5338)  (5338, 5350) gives 1.6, 3.07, 2.64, 2.47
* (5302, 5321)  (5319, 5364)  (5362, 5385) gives 1.2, 2.75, 2.66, 2.7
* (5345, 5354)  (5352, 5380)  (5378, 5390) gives -1.9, 2.46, 2.77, 2.76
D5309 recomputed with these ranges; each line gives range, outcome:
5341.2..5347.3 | 2.38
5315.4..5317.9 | 2.52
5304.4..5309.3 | 3.03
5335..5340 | 2.75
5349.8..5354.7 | 2.59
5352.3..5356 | 3.05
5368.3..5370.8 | 2.42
